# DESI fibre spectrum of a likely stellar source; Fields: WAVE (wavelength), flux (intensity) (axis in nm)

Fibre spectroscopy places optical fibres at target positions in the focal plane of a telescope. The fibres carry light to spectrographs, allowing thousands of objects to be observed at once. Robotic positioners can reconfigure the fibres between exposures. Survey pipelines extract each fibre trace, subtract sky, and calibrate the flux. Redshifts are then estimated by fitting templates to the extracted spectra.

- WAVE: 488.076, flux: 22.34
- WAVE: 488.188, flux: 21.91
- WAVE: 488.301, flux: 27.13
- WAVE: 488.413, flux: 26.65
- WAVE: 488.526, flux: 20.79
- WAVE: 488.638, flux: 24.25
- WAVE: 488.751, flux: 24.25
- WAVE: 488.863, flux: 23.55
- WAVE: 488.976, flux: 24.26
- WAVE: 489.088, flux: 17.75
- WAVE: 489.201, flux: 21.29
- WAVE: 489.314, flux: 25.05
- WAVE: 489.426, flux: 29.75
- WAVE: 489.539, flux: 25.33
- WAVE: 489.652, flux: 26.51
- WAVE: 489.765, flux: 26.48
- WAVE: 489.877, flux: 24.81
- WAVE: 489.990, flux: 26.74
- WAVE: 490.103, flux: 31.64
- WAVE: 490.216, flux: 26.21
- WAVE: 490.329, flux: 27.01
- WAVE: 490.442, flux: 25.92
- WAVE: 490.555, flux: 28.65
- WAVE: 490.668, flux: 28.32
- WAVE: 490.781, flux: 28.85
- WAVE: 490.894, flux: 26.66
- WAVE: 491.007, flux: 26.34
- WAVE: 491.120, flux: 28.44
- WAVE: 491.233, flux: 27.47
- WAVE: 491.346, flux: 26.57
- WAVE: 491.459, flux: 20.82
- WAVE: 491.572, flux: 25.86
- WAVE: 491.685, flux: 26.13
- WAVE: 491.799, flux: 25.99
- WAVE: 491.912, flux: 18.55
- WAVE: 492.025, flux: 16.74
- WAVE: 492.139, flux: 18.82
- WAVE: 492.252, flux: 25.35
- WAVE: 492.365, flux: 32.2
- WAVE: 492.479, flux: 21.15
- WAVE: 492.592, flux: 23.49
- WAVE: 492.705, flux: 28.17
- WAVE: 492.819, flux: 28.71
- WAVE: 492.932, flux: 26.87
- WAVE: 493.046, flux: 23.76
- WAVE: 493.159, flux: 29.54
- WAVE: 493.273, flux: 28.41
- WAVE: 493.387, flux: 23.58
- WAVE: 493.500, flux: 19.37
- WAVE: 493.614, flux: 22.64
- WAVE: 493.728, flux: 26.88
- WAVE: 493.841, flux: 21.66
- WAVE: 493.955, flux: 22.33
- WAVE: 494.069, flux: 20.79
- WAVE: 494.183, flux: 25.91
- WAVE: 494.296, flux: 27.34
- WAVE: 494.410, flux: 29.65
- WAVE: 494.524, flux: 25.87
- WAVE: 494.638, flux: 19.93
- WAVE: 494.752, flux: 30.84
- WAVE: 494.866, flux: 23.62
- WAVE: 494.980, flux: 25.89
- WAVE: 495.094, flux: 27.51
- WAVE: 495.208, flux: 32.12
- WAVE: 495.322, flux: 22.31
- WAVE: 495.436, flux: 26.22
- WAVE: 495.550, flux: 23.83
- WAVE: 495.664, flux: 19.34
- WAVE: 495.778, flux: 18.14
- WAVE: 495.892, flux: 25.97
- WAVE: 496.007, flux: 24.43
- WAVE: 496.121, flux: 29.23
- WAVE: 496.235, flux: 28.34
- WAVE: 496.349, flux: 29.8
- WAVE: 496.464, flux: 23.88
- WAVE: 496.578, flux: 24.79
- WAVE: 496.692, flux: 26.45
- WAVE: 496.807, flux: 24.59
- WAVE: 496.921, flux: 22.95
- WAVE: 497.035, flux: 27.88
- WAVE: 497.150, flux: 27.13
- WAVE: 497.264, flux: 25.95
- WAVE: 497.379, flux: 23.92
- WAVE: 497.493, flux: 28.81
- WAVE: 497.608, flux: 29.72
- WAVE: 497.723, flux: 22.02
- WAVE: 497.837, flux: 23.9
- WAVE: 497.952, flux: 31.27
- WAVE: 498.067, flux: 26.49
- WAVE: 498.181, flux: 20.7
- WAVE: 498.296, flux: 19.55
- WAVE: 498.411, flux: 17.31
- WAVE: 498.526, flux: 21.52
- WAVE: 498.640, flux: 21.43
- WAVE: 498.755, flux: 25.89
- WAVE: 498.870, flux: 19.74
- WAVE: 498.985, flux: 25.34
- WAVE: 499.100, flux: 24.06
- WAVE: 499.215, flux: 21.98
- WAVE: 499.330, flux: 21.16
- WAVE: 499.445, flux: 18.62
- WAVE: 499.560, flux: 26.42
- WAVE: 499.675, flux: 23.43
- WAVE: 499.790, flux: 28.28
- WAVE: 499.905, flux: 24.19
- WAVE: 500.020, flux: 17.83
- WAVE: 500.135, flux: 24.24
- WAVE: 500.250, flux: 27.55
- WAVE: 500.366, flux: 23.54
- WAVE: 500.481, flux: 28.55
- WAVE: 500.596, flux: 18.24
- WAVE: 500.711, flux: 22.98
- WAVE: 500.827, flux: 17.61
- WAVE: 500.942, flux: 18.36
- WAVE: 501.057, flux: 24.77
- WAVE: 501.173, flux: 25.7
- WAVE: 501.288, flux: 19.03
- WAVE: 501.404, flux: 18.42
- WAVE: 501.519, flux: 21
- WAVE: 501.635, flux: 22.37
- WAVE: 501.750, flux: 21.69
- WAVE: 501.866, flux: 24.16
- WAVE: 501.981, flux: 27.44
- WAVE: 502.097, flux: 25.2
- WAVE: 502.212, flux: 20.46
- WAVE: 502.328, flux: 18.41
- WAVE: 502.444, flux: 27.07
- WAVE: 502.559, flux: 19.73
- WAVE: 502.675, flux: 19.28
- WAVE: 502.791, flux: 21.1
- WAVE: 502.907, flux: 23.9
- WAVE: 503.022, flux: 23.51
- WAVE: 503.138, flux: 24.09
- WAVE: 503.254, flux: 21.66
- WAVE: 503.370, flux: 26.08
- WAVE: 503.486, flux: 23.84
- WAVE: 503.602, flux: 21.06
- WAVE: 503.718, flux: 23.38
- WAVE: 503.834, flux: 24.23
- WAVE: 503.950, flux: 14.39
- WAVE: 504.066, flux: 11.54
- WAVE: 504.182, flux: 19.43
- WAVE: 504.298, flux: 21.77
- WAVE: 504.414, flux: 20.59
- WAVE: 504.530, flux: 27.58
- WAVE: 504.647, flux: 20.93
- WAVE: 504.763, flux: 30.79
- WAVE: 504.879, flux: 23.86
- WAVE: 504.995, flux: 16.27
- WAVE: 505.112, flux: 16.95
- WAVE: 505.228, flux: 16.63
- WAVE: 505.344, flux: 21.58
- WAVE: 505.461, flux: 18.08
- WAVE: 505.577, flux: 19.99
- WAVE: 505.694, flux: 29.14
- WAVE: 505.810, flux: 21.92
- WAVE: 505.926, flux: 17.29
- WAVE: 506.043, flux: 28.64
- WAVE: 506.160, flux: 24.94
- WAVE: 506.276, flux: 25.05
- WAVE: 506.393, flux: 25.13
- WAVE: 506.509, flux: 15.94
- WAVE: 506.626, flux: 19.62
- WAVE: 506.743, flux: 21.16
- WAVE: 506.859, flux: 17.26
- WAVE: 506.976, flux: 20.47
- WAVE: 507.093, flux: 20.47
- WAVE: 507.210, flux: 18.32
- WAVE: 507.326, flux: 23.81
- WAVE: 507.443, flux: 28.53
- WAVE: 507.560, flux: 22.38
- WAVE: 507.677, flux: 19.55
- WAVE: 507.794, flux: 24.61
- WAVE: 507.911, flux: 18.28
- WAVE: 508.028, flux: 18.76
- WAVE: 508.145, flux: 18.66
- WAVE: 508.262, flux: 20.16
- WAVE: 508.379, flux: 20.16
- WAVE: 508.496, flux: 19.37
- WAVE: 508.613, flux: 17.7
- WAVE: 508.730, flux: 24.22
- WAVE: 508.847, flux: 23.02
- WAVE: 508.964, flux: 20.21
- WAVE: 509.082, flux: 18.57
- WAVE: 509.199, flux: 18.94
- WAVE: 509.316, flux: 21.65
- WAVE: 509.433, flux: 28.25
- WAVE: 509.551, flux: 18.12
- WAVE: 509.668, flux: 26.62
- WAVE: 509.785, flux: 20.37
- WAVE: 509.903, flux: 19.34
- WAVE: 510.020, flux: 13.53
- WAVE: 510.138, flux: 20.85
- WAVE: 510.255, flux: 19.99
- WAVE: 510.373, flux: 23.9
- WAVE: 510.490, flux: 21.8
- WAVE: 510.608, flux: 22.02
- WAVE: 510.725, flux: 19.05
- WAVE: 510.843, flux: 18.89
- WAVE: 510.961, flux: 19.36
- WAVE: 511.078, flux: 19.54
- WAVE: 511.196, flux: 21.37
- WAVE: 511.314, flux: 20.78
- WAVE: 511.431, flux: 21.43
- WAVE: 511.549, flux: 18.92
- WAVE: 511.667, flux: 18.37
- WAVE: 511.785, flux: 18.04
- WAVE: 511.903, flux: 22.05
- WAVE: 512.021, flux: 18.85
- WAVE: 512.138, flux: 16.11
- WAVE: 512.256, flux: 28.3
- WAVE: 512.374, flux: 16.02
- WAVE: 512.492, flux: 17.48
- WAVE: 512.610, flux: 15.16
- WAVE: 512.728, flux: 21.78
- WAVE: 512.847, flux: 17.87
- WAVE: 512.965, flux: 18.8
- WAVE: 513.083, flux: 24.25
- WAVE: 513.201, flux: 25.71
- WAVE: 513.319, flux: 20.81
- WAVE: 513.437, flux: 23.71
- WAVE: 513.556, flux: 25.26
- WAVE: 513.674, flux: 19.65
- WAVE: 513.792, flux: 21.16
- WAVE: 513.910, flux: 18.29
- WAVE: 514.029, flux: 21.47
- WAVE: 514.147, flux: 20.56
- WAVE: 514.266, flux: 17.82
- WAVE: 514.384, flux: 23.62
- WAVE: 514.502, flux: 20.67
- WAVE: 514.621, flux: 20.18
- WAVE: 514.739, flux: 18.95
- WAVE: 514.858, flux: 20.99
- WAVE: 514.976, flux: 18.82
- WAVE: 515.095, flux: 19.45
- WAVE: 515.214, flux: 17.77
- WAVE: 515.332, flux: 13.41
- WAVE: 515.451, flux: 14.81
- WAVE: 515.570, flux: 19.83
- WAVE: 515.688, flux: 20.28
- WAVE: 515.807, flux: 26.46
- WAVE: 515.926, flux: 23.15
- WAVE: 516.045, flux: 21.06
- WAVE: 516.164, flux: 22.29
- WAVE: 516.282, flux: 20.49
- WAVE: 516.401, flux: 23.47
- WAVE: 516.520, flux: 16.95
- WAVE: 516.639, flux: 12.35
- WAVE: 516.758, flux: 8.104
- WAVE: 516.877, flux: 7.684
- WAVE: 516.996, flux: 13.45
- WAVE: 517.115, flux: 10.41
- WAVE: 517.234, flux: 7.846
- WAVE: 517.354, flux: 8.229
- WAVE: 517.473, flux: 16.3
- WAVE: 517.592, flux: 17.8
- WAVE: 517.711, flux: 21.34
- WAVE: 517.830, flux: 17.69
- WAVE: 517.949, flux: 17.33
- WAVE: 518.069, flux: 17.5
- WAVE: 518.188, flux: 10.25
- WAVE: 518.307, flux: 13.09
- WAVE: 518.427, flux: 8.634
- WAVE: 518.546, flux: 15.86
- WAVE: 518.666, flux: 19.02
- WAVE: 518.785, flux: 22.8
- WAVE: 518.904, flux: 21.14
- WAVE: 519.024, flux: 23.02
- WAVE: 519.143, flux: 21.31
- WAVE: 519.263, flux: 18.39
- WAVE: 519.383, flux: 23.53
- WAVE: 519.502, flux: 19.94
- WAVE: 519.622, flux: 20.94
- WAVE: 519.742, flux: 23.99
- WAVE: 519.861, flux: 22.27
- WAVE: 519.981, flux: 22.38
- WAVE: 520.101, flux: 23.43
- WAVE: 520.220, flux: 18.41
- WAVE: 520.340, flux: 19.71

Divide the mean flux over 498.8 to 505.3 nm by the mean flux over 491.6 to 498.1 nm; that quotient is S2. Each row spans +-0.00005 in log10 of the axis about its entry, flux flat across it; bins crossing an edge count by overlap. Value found 0.88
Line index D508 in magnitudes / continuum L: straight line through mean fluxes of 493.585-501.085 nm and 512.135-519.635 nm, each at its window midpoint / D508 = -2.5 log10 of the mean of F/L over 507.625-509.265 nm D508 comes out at 0.04 mag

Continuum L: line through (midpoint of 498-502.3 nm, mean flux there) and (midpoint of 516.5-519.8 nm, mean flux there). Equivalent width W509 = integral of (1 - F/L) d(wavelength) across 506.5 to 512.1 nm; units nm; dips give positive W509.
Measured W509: -0.339 nm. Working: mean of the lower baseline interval 22.6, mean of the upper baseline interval 16.2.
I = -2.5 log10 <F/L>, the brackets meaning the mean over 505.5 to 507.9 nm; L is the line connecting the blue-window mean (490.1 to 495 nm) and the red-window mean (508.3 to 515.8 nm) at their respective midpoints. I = -0.02 mag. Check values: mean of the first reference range 25.4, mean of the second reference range 20.3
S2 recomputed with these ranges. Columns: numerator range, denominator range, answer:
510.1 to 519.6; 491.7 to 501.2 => 0.78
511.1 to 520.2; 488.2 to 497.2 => 0.75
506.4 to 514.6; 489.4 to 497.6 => 0.80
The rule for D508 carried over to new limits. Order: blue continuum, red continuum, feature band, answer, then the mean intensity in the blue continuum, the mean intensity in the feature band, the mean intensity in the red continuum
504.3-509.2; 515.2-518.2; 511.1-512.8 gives -0.045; 21.4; 19.6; 16.5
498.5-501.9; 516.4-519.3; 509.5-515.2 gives -0.154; 22.6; 20.3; 15.4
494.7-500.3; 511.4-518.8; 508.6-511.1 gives -0.032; 24.6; 20.8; 18.3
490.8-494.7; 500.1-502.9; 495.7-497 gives -0.065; 24.8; 25.3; 22.4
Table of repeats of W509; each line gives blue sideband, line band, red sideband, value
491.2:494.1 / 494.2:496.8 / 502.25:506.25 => -0.220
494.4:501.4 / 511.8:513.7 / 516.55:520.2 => -0.182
